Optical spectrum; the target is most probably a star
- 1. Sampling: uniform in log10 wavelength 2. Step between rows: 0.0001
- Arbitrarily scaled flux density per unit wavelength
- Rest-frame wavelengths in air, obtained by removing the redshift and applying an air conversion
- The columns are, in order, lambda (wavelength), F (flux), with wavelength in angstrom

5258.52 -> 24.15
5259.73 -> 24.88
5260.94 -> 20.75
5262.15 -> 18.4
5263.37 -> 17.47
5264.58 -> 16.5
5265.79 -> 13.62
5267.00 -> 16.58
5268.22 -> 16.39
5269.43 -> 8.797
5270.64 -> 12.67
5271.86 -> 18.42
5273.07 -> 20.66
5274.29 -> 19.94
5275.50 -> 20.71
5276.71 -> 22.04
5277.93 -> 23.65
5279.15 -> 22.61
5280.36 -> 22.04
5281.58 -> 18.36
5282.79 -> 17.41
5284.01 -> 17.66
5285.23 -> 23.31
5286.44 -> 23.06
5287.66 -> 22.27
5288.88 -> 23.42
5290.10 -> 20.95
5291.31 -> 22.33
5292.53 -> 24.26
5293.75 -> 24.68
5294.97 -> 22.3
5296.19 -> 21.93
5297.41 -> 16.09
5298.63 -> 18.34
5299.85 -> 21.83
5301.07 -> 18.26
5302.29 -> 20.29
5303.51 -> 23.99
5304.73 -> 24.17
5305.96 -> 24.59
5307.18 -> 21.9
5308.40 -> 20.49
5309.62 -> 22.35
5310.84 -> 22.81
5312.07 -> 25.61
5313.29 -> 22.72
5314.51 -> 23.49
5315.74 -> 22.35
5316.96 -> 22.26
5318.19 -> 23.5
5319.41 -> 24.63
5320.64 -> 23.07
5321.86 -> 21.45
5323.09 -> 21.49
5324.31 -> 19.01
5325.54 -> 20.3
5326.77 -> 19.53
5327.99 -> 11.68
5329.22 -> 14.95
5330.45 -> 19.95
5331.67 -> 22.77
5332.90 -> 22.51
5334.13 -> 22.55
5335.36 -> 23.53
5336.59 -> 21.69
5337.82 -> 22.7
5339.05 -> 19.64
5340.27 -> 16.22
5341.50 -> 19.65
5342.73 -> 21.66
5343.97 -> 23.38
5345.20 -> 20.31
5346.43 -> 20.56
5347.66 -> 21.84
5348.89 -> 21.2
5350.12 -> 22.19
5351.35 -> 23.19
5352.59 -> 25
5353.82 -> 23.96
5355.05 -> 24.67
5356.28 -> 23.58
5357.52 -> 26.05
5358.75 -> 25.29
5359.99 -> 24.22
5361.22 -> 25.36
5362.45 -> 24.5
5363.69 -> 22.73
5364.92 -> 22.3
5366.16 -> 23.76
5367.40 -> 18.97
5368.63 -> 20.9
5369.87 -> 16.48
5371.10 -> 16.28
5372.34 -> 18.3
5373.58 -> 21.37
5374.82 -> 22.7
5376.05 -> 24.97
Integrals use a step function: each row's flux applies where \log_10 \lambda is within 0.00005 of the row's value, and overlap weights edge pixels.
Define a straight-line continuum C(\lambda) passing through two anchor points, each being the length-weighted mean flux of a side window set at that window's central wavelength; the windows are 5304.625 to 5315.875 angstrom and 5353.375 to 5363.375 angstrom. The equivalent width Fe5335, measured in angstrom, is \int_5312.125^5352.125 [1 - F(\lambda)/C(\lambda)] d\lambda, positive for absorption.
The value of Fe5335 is 4.29 angstrom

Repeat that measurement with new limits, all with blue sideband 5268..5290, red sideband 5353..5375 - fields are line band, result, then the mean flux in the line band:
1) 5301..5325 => -2.0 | 22.5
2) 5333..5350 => 0.3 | 21.2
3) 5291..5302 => -0.4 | 21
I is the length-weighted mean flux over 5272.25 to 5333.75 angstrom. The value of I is 21.4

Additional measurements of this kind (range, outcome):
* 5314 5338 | 21.1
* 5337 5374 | 21.9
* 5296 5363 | 21.8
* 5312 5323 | 23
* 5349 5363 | 24.3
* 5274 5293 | 21.5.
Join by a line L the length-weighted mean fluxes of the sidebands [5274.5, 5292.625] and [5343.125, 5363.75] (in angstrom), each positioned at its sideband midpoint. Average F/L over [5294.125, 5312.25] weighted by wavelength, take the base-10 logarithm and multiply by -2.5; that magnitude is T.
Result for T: 0.022 mag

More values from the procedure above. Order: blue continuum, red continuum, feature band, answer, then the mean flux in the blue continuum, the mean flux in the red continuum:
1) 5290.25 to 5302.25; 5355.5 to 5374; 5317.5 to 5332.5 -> 0.06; 21.1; 22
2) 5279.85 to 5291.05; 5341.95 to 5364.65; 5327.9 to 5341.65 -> 0.13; 21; 23.3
